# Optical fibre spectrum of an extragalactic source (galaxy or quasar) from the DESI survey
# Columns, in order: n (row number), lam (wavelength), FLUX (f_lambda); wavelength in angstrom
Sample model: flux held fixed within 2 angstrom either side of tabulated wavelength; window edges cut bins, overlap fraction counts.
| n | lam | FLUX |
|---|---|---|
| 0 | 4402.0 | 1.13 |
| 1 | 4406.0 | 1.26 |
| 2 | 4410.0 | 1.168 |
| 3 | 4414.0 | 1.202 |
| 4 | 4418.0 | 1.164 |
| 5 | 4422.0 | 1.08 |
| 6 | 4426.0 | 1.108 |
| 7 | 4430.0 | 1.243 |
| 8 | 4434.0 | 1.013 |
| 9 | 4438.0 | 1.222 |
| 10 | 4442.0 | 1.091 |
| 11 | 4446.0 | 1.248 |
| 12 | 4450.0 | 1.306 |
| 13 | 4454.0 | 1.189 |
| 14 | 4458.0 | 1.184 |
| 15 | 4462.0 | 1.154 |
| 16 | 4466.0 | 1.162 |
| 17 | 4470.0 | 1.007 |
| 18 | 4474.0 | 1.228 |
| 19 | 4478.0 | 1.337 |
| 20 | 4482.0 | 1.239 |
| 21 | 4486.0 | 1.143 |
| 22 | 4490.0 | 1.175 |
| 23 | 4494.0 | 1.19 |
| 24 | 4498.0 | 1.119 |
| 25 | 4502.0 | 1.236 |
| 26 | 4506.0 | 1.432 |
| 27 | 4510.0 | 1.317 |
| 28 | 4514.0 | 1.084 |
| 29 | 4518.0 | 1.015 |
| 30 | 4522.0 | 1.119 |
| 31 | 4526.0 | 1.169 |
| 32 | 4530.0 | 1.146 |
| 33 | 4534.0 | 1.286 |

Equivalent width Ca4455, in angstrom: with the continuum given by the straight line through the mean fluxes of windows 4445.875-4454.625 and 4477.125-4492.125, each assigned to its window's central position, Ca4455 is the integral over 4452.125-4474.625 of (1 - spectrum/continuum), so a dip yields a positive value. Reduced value 1.66 angstrom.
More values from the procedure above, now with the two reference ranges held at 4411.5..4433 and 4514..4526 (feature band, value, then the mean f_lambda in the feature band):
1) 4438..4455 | -1.1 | 1.21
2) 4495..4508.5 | -2.0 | 1.26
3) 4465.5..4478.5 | -0.6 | 1.17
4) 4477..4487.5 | -1.2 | 1.24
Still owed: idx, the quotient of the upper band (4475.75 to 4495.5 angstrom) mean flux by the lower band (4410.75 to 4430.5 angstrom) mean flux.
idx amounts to 1.06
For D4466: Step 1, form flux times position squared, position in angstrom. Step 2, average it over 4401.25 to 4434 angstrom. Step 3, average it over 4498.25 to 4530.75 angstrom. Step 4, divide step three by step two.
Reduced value 1.07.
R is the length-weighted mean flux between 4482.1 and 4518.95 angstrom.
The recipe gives 1.2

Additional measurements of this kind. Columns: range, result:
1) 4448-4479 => 1.19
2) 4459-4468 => 1.16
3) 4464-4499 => 1.18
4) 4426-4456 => 1.18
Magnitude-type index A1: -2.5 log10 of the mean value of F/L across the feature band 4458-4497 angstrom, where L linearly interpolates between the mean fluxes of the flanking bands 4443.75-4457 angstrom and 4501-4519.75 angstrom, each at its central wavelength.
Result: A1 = 0.05 mag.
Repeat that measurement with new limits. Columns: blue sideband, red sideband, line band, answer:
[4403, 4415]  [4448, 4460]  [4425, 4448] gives 0.06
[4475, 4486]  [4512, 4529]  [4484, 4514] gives -0.04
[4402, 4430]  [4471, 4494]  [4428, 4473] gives 0.02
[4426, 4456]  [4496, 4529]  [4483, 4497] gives 0.01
